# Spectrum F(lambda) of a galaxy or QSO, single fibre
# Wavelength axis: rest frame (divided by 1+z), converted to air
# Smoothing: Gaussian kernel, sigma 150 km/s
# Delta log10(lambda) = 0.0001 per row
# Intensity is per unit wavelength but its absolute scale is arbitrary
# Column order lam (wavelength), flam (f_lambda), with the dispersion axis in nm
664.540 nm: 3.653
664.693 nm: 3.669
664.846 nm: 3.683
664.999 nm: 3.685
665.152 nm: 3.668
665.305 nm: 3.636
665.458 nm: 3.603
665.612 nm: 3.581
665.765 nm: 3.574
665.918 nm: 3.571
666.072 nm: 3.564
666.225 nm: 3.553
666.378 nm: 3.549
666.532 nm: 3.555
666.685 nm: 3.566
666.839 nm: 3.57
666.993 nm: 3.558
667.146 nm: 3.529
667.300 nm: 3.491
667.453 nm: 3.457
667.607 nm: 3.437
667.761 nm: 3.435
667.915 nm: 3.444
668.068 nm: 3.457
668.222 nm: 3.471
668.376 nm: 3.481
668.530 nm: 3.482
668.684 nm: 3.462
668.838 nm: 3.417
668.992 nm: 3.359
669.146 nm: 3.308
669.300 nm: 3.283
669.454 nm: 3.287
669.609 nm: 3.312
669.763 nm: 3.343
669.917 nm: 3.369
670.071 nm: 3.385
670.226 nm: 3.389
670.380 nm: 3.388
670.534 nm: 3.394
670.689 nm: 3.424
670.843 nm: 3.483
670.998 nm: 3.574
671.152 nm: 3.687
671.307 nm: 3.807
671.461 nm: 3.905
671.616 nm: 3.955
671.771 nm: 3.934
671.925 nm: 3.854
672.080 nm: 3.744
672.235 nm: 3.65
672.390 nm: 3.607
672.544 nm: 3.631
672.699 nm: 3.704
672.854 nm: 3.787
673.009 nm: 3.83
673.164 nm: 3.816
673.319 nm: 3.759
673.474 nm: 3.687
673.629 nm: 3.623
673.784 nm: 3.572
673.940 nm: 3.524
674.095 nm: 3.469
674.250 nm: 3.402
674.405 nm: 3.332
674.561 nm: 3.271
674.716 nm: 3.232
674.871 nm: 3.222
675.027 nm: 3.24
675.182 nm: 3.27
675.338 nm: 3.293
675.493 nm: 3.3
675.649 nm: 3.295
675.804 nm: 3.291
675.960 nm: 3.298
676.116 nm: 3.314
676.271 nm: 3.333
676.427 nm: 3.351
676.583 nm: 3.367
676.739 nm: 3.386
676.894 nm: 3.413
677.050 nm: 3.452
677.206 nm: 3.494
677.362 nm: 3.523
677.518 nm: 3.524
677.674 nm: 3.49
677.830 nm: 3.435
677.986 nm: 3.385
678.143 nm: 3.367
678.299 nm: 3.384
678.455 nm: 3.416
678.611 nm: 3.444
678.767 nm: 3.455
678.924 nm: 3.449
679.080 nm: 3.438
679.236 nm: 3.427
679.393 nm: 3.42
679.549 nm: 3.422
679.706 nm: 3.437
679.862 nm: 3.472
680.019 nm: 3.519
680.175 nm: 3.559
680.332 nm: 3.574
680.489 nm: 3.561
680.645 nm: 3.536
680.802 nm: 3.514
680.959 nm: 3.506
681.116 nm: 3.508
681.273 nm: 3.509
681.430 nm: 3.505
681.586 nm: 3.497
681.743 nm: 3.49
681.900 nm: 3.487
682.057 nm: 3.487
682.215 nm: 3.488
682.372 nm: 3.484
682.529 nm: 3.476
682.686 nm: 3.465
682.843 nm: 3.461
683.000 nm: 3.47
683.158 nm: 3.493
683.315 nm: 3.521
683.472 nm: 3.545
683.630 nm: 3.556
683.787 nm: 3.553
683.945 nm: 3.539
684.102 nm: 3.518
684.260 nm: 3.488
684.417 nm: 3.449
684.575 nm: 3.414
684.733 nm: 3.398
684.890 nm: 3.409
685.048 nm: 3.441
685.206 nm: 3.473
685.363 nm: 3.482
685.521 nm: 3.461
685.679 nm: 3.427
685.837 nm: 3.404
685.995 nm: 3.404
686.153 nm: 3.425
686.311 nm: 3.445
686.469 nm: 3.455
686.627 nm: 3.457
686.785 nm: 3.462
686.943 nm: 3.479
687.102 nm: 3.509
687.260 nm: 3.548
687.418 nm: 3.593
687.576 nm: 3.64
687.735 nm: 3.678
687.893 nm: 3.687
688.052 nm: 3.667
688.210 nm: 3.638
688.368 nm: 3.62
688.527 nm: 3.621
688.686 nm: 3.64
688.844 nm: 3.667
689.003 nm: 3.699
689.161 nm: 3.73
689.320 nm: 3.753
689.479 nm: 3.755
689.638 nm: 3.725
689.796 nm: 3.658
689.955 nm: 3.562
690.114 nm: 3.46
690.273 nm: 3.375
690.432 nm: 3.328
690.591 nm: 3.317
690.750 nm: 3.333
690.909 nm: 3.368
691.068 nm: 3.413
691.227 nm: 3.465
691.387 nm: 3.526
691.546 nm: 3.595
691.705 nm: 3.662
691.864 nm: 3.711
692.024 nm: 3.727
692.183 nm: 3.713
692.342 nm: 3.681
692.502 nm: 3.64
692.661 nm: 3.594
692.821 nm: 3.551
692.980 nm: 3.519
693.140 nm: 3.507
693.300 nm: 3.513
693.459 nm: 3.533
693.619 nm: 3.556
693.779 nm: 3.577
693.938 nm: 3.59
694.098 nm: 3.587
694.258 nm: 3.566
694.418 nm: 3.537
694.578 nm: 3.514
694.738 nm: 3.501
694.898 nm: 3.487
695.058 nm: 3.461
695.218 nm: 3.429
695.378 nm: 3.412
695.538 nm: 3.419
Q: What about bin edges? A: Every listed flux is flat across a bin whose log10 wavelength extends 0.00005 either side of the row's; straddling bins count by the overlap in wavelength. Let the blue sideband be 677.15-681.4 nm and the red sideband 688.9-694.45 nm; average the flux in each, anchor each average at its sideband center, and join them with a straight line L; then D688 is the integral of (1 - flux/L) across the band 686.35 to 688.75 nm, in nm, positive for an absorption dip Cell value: -0.03 nm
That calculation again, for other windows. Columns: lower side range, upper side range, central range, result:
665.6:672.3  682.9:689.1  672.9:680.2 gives 0.18 nm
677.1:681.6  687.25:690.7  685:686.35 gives 0.05 nm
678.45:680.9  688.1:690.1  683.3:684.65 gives 0.02 nm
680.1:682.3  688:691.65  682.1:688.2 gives 0.07 nm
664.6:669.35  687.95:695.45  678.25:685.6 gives 0.14 nm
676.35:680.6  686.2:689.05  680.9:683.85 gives 0.01 nm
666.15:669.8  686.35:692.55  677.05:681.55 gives 0.06 nm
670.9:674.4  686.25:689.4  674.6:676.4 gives 0.19 nm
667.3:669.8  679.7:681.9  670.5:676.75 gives -0.14 nm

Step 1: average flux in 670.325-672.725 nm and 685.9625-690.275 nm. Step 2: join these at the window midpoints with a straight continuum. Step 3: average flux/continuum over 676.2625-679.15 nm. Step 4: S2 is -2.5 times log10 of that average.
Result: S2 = 0.07 mag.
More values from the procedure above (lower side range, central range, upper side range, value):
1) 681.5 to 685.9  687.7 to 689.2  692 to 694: -0.039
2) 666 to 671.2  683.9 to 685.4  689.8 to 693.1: 0.014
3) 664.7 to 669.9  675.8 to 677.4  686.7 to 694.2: 0.046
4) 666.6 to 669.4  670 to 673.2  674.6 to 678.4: -0.076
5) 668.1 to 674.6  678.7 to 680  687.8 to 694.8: 0.037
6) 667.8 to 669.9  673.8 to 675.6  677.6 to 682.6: 0.034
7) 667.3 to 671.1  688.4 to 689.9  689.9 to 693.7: -0.053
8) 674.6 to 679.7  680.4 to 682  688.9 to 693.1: -0.024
